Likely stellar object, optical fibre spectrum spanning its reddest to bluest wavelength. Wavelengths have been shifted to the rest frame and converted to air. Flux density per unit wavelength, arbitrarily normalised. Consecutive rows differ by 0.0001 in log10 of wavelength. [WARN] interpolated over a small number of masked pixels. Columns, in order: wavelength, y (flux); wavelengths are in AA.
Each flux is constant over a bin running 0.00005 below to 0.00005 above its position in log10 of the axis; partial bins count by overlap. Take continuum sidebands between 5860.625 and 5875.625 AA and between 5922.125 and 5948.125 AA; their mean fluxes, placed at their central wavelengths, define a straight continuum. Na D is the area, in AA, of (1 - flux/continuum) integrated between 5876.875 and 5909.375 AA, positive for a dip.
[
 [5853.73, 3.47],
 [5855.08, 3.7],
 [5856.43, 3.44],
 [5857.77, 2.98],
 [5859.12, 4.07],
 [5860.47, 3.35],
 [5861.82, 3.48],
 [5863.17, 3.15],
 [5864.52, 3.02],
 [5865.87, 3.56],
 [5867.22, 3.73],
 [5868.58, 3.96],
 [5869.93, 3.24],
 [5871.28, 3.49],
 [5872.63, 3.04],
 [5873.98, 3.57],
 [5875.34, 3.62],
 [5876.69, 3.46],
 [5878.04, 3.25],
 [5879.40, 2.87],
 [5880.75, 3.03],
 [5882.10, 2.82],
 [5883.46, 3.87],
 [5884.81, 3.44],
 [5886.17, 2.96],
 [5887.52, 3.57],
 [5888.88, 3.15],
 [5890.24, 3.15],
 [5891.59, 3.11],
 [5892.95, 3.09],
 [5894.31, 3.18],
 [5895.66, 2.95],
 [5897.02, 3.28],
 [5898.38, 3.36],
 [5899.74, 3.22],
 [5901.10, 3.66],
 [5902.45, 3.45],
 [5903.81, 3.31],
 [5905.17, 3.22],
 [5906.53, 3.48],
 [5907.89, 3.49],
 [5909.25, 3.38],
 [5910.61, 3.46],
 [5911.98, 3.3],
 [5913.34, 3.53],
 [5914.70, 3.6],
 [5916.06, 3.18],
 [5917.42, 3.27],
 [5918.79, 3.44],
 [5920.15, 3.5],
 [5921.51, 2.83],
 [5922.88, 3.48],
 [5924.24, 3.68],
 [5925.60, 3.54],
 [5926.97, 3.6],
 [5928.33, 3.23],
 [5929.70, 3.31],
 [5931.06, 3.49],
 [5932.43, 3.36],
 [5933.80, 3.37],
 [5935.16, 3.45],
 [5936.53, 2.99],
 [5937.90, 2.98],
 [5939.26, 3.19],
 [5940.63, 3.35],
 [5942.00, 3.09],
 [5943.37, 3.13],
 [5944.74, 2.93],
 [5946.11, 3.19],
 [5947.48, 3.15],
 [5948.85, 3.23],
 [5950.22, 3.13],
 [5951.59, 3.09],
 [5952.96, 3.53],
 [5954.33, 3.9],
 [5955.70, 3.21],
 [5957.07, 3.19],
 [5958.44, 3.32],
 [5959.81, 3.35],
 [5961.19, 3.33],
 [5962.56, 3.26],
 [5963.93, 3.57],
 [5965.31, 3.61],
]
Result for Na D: 1.1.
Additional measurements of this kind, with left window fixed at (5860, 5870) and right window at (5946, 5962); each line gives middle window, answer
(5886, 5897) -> 0.8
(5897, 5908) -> 0.0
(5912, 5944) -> 0.2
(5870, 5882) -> 0.6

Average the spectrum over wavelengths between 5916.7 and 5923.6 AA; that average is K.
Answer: 3.31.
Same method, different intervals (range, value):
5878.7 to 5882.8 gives 2.91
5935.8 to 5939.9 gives 3.06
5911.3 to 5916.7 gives 3.41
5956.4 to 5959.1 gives 3.26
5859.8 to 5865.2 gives 3.25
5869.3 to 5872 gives 3.37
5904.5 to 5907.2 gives 3.35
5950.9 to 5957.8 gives 3.39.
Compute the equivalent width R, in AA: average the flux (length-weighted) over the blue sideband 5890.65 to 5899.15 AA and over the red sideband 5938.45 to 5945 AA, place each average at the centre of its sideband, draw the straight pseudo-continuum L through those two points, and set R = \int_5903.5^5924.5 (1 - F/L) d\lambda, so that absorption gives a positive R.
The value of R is -1.5 AA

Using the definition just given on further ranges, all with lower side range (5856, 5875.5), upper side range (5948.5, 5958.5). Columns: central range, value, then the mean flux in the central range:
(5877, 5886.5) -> 0.6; 3.2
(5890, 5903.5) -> 0.6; 3.25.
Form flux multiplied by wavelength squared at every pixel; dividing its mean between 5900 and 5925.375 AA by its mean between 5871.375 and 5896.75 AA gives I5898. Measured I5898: 1.1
